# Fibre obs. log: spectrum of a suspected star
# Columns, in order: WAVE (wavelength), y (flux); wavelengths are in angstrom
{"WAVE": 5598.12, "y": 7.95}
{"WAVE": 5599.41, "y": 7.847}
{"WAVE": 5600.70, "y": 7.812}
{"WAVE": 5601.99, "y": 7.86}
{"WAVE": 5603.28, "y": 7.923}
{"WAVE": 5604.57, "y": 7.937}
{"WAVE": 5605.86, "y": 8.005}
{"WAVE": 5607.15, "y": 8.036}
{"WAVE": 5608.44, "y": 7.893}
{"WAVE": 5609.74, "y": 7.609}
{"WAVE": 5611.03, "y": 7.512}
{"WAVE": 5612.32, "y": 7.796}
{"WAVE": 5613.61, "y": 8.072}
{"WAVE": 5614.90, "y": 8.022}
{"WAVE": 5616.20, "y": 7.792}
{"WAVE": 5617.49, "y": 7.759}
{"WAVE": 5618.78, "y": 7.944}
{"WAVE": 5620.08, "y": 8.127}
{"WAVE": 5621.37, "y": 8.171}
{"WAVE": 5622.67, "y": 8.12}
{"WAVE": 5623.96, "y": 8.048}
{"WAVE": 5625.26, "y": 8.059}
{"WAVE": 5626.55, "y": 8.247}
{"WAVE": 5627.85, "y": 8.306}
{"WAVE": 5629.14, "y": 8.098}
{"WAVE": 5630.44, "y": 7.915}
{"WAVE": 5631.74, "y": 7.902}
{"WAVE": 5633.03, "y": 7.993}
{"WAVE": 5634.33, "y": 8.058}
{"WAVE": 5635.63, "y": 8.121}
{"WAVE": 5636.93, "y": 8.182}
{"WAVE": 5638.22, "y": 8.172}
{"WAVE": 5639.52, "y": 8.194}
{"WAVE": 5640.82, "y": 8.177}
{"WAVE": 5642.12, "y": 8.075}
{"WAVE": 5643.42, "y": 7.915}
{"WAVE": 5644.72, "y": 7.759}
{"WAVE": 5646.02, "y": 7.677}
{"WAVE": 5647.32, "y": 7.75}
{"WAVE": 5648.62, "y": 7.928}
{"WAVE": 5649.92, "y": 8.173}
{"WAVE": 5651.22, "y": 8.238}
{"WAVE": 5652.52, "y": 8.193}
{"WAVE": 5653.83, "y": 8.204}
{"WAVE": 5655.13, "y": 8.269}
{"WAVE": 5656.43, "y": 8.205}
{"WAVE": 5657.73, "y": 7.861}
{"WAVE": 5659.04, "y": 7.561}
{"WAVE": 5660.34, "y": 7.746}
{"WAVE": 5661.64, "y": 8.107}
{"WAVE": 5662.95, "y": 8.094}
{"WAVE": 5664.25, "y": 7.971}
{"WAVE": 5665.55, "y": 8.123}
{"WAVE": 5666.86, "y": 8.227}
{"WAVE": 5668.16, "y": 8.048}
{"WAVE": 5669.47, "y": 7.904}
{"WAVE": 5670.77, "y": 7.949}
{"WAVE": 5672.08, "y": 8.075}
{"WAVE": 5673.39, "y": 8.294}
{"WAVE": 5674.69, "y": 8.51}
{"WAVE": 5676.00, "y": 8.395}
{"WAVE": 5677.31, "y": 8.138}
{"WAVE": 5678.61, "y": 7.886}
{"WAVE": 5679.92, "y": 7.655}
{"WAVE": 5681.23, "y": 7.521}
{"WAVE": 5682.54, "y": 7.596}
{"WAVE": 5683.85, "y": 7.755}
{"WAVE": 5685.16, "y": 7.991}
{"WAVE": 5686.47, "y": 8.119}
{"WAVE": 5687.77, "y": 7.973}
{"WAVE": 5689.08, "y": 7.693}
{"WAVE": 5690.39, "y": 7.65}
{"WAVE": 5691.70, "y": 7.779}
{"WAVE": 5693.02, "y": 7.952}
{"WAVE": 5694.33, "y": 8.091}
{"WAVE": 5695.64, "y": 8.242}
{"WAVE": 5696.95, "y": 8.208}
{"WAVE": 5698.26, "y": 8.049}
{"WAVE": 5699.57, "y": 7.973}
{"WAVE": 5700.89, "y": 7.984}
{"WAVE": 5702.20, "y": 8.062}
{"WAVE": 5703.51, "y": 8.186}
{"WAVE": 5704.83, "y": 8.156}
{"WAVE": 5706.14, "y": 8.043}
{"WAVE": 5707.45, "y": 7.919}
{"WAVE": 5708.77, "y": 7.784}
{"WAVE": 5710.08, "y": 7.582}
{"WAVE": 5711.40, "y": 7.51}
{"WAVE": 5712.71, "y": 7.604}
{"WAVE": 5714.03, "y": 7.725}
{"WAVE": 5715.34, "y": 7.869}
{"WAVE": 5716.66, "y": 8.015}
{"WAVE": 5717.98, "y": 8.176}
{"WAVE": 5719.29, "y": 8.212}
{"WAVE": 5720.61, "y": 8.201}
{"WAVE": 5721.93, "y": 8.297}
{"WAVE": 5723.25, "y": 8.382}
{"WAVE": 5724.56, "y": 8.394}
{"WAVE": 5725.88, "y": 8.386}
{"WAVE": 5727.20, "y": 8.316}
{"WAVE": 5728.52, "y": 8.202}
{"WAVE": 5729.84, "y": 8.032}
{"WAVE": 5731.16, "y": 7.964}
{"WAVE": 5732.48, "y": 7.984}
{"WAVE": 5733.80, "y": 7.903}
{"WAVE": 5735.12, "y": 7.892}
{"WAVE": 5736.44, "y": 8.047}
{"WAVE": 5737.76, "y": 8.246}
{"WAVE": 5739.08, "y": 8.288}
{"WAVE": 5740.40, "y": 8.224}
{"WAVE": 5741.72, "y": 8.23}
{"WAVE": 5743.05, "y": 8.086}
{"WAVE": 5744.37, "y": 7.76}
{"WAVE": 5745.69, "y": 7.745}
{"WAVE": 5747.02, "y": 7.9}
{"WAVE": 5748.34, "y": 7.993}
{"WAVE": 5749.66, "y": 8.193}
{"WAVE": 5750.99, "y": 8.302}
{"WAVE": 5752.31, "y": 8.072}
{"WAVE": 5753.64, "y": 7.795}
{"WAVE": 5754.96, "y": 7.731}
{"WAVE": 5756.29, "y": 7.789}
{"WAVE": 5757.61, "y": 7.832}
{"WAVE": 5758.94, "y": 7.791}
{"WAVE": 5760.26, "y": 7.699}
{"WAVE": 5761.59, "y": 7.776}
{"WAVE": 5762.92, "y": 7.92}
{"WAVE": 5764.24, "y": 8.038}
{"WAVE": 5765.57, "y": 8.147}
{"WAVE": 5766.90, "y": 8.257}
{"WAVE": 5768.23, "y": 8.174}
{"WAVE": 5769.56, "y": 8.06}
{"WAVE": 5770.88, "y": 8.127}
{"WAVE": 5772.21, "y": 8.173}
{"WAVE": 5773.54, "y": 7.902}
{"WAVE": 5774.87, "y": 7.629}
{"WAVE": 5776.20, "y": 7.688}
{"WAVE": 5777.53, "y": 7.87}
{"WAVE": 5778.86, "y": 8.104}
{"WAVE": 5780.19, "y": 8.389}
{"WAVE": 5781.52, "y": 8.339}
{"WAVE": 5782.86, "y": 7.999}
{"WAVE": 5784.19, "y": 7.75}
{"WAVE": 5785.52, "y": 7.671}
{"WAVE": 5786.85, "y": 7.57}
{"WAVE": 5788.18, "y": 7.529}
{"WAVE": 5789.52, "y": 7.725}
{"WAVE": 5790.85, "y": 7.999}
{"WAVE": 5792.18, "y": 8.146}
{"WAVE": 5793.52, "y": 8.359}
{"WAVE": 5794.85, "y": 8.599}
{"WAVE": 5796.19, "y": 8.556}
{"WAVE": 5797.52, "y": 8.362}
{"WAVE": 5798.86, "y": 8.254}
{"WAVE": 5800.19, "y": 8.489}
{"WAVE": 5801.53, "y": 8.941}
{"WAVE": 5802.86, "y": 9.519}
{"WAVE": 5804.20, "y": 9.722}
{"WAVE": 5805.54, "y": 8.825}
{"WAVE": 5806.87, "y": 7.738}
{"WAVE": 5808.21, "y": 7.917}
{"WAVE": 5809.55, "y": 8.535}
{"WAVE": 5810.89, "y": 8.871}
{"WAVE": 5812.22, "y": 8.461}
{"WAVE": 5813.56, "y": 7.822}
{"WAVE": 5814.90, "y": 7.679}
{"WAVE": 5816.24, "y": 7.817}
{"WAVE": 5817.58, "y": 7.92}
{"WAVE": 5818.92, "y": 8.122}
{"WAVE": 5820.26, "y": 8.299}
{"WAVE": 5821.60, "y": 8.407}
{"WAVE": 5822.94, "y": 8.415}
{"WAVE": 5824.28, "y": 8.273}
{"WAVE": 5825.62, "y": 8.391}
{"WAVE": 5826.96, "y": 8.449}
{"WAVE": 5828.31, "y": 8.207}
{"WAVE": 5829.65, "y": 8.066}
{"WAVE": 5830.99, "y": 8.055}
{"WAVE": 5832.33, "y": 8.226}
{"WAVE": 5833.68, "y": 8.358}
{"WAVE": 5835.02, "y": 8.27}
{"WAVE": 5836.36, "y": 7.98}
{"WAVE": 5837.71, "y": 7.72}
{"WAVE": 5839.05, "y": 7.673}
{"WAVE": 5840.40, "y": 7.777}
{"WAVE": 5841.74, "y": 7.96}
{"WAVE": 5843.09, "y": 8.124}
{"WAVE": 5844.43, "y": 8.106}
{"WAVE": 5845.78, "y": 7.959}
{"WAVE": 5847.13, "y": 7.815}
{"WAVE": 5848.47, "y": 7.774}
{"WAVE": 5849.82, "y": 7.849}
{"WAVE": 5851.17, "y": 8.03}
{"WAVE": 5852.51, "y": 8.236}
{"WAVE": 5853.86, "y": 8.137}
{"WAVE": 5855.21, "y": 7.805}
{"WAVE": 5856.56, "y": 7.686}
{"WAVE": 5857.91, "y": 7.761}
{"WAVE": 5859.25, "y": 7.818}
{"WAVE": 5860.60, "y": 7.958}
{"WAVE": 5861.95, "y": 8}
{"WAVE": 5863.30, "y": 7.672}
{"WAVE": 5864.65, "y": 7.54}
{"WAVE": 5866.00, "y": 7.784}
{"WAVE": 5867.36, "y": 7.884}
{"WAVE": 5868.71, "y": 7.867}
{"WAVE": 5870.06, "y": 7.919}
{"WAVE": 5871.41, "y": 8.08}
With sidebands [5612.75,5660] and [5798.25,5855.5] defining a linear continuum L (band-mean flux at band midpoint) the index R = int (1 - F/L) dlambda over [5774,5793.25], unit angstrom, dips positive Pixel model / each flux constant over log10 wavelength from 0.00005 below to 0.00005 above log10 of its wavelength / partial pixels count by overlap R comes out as 0.65 angstrom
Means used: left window 8.03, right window 8.21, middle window 7.89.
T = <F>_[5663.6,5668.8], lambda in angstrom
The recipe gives 8.1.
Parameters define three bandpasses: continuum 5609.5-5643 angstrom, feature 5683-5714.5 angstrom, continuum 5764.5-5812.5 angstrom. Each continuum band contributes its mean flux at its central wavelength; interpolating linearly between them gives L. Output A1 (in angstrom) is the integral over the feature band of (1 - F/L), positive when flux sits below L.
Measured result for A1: 0.77 angstrom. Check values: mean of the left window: 8.02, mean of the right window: 8.23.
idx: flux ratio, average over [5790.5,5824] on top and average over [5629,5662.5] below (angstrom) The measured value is 1.05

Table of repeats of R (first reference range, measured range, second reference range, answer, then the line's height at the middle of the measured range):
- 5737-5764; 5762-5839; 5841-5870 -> -2.4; 7.93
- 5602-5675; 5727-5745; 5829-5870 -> -0.2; 7.98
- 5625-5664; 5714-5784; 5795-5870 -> 0.5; 8.1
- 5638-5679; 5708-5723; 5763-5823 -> 0.4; 8.11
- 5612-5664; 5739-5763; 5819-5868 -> 0.2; 8.02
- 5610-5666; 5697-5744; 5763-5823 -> 0.3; 8.11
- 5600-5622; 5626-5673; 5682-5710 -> -0.7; 7.92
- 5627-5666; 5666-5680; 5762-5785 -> -0.1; 8.03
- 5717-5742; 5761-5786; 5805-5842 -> 0.5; 8.16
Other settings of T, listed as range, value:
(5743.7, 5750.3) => 7.92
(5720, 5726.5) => 8.33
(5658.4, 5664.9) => 7.9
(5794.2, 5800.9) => 8.45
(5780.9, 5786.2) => 7.93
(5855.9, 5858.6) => 7.75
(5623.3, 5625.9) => 8.05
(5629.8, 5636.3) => 7.99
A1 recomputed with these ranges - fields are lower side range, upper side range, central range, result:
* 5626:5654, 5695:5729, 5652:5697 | 0.3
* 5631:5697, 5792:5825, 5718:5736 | 0.0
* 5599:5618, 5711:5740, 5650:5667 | -0.2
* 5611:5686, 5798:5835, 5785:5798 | 0.4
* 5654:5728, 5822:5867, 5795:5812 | -1.4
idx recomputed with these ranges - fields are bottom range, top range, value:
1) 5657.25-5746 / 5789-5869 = 1.02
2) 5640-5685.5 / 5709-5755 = 1.00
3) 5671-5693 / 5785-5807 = 1.06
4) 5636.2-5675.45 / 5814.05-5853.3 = 1.00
